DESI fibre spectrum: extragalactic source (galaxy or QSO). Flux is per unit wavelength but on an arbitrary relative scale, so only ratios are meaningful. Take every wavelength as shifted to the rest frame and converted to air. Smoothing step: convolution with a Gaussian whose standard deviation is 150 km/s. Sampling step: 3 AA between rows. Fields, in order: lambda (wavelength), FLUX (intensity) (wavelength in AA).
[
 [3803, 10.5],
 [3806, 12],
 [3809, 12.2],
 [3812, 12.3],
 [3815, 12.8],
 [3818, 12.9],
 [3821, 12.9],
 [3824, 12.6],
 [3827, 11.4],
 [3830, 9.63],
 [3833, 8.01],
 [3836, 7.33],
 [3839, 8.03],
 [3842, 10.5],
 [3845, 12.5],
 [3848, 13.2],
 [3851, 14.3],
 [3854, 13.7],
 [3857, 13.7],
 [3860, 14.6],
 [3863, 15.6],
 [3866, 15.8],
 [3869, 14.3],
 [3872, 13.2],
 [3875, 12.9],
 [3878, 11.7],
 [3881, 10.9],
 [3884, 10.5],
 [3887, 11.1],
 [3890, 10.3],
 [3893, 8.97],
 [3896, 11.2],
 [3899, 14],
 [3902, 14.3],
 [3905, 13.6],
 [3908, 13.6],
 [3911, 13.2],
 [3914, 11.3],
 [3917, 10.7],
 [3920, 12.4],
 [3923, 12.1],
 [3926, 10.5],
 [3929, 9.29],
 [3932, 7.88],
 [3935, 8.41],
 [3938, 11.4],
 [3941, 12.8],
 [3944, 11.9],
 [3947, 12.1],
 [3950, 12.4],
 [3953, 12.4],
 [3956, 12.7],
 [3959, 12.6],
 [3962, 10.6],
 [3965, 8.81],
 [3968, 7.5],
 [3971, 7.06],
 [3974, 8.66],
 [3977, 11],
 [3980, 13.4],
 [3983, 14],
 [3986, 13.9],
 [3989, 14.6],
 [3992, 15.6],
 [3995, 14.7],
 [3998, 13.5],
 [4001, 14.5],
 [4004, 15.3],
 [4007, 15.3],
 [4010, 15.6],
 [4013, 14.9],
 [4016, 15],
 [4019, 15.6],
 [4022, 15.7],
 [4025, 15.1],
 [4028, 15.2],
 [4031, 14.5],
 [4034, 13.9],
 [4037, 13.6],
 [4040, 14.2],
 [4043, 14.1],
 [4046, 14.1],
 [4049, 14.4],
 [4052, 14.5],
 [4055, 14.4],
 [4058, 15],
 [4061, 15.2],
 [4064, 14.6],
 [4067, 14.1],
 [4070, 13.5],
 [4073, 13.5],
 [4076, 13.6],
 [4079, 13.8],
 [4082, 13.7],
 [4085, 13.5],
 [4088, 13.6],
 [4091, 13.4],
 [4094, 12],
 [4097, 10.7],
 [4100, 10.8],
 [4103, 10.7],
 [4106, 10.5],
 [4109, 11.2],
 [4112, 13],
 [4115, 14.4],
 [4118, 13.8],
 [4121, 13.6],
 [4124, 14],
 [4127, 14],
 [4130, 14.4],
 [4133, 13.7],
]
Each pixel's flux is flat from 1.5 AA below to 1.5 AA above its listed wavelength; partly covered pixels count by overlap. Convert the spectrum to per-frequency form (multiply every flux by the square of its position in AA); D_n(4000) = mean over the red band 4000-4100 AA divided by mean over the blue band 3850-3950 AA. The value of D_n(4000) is 1.3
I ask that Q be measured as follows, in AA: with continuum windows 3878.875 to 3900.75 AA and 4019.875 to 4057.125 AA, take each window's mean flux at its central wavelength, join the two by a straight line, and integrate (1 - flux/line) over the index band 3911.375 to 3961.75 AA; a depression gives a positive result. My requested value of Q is 3.37 AA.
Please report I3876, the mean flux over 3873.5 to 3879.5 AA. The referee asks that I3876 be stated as 12.3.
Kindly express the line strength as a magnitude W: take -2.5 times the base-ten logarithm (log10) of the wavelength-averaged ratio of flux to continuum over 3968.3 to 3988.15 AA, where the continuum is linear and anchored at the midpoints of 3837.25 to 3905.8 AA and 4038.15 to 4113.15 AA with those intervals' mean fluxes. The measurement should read 0.15 mag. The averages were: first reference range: 12.5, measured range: 11.2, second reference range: 13.3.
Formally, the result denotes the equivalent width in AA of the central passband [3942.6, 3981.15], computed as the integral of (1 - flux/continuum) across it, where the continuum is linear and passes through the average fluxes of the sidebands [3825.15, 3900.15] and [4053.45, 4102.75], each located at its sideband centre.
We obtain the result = 5.3 AA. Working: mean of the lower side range 11.9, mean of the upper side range 13.4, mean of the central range 10.8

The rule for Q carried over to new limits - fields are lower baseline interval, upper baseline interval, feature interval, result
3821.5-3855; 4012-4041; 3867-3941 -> 4.06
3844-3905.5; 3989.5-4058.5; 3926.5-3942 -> 4.23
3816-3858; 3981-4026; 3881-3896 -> 2.56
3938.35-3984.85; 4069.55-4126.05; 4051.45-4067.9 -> -3.06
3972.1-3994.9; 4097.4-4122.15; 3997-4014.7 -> -2.78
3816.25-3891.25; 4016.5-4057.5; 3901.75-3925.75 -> 0.81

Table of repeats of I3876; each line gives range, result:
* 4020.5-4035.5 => 14.9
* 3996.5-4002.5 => 14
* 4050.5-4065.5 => 14.7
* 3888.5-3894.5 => 9.63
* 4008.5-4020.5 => 15.3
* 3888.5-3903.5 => 11.8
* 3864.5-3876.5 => 14.1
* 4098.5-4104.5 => 10.8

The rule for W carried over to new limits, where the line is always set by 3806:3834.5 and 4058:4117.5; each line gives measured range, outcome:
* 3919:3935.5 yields 0.20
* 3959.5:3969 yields 0.30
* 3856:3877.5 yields -0.19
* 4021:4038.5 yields -0.15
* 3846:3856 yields -0.16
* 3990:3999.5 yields -0.17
